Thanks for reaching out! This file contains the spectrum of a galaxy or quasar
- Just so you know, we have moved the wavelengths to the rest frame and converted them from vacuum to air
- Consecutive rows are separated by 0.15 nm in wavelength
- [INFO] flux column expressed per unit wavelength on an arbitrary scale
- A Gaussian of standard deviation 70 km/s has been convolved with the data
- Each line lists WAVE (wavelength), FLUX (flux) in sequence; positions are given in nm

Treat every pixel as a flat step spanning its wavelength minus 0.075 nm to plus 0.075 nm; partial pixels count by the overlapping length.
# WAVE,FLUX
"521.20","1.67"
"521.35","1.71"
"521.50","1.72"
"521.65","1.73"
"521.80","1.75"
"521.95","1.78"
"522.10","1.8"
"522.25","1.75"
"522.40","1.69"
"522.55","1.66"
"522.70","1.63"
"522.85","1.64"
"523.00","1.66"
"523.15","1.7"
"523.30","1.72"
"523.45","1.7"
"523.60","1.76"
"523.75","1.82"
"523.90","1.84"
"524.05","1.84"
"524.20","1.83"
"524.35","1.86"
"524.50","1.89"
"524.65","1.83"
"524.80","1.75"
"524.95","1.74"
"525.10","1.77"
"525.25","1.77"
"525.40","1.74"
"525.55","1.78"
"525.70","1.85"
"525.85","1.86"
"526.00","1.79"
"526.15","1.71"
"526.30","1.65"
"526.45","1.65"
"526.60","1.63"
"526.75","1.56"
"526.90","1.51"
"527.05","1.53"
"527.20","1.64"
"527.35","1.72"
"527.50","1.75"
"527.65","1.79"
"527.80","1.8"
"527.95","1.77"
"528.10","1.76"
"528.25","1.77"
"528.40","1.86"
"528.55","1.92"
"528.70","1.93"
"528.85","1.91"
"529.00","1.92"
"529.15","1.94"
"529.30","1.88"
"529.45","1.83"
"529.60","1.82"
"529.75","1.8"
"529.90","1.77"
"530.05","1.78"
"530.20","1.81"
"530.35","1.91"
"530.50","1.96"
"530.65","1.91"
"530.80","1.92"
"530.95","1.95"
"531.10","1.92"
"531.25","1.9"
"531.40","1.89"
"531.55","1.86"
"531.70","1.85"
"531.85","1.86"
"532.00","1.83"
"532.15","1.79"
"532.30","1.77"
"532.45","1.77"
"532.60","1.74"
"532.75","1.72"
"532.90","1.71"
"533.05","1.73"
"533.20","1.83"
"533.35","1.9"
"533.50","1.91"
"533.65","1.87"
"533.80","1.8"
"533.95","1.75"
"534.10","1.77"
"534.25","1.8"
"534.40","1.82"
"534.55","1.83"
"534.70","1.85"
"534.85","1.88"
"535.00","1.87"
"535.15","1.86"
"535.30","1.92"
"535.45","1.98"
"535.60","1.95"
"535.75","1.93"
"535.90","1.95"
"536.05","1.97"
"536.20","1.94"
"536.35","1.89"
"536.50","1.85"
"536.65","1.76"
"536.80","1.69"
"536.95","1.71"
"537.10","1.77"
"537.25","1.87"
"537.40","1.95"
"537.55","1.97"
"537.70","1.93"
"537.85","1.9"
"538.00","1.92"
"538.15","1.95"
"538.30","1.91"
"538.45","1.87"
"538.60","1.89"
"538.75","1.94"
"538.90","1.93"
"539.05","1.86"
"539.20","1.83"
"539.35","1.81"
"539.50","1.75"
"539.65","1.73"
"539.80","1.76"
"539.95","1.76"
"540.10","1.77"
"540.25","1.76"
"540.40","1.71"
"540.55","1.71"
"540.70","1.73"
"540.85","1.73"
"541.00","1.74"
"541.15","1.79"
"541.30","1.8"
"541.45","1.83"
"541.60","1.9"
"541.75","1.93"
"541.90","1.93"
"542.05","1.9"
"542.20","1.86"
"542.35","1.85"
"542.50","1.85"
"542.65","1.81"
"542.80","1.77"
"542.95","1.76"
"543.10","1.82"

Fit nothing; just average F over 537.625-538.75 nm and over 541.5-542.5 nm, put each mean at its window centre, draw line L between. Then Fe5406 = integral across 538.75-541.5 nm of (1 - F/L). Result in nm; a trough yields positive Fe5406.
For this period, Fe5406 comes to 0.17 nm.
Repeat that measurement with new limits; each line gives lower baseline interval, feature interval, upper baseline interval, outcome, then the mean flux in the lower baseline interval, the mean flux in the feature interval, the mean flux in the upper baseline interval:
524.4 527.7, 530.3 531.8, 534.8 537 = -0.087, 1.72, 1.91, 1.88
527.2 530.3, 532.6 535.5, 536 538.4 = 0.041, 1.82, 1.83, 1.87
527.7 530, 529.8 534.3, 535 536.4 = 0.122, 1.84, 1.83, 1.93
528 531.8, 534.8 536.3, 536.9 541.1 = -0.066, 1.87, 1.93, 1.83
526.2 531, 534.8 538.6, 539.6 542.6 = -0.188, 1.79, 1.89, 1.8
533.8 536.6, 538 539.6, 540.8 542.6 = -0.014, 1.88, 1.87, 1.84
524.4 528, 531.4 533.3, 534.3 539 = 0.028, 1.73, 1.79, 1.88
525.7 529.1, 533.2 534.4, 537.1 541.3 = -0.023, 1.75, 1.83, 1.83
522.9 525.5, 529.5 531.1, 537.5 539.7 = -0.039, 1.78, 1.87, 1.88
